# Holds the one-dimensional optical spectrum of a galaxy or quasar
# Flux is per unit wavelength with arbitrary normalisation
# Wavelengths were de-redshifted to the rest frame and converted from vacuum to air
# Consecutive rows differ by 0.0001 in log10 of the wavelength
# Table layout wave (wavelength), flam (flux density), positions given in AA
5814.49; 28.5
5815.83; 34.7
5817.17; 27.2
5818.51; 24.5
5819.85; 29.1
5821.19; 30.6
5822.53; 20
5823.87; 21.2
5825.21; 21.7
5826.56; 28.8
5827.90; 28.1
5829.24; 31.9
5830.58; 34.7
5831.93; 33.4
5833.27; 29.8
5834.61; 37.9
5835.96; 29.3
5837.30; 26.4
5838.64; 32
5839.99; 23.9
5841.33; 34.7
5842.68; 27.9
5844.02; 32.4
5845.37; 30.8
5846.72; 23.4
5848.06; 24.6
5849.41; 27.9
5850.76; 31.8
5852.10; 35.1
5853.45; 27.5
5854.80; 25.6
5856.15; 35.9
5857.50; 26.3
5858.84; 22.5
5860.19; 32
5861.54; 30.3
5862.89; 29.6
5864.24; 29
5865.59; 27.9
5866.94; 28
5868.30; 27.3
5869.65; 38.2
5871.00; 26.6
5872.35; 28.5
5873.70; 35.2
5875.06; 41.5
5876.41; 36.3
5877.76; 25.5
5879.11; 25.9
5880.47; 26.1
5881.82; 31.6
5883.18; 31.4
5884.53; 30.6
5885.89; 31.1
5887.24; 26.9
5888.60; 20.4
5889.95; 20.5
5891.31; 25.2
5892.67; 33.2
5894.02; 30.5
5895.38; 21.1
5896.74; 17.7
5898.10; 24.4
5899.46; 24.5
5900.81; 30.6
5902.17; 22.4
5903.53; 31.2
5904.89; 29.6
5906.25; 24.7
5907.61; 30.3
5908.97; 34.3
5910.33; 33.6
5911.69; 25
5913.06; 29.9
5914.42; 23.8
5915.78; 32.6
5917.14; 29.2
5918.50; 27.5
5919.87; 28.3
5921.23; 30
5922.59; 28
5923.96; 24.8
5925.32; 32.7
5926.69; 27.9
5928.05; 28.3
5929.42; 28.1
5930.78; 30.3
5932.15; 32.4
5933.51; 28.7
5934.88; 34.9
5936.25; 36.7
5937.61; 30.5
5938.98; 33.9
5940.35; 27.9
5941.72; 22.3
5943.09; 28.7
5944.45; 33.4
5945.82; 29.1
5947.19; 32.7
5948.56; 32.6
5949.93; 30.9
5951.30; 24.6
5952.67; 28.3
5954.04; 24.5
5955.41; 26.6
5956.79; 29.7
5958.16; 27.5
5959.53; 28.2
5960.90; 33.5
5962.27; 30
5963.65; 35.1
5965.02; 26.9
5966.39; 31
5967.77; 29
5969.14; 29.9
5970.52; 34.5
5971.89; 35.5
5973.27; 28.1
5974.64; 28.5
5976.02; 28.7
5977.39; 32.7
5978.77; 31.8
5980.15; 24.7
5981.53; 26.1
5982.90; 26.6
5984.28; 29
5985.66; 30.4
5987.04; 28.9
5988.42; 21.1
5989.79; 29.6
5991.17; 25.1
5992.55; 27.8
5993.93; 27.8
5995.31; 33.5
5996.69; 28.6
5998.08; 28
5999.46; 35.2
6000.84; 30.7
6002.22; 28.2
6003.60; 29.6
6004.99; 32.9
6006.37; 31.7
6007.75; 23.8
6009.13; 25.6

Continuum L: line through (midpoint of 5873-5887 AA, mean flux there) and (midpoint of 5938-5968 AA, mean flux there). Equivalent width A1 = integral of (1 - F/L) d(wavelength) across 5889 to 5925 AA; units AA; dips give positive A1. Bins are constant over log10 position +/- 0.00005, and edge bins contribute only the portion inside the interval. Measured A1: 3.8 AA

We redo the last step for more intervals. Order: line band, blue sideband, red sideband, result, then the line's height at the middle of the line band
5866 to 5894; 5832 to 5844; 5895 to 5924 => -0.7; 28.8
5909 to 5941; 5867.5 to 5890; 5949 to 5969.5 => -0.5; 29.4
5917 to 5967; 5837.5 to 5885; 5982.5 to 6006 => -0.5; 29.3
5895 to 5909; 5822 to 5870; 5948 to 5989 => 1.4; 29.1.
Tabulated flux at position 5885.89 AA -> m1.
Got 31.1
